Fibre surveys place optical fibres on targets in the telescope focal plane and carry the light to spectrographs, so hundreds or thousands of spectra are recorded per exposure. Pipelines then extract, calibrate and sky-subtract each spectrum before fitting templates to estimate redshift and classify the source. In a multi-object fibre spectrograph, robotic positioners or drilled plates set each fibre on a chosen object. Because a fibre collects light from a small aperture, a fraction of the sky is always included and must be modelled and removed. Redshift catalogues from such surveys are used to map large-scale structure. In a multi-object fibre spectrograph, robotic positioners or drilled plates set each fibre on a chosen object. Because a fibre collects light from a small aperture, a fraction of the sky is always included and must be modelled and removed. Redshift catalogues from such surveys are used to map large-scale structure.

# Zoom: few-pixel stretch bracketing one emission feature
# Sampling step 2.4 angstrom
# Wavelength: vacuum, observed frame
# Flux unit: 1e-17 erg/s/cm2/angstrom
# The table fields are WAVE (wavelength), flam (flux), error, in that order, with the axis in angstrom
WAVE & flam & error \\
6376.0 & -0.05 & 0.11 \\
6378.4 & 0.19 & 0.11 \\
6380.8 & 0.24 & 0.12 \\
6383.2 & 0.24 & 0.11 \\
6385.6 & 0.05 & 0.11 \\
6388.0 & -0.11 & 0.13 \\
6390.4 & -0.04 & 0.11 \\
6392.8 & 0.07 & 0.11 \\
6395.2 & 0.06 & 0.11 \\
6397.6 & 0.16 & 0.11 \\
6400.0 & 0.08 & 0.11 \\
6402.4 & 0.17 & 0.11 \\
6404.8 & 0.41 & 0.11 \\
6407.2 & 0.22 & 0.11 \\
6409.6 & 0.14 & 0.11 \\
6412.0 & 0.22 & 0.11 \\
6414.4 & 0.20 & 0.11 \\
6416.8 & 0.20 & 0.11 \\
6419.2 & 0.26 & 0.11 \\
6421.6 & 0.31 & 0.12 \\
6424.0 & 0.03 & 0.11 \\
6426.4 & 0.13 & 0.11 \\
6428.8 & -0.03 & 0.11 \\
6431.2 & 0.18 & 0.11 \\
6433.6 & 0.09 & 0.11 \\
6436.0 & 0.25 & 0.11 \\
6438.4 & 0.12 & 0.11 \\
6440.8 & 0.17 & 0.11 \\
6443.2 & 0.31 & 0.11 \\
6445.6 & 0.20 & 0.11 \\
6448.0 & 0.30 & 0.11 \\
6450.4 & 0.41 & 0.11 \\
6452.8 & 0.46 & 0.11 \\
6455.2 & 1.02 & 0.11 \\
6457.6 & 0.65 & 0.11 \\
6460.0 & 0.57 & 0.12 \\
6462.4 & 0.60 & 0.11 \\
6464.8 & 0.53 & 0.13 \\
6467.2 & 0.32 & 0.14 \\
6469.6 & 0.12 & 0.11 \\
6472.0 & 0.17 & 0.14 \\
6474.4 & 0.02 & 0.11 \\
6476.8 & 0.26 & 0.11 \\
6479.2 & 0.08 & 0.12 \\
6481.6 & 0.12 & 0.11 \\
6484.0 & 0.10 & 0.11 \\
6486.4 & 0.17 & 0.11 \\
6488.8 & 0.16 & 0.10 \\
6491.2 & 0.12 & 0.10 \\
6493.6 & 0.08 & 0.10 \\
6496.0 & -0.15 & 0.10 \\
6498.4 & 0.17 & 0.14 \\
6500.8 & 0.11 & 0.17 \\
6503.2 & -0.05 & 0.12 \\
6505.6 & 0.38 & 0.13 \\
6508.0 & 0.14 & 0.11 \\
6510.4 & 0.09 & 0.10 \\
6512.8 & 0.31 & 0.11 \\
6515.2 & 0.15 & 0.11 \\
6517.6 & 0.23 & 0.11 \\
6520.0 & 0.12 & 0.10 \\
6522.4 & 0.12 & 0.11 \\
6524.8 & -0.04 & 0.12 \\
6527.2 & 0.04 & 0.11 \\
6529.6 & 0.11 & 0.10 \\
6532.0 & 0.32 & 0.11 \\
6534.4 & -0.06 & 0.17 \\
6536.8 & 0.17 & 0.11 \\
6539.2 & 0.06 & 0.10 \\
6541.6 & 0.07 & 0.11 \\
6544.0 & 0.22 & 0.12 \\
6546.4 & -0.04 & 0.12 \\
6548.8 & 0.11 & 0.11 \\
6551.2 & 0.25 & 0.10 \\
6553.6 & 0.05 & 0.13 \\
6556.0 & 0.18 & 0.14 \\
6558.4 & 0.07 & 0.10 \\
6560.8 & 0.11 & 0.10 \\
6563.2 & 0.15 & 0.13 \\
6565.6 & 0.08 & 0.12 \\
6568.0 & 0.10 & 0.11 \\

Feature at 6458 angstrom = C III] 1909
